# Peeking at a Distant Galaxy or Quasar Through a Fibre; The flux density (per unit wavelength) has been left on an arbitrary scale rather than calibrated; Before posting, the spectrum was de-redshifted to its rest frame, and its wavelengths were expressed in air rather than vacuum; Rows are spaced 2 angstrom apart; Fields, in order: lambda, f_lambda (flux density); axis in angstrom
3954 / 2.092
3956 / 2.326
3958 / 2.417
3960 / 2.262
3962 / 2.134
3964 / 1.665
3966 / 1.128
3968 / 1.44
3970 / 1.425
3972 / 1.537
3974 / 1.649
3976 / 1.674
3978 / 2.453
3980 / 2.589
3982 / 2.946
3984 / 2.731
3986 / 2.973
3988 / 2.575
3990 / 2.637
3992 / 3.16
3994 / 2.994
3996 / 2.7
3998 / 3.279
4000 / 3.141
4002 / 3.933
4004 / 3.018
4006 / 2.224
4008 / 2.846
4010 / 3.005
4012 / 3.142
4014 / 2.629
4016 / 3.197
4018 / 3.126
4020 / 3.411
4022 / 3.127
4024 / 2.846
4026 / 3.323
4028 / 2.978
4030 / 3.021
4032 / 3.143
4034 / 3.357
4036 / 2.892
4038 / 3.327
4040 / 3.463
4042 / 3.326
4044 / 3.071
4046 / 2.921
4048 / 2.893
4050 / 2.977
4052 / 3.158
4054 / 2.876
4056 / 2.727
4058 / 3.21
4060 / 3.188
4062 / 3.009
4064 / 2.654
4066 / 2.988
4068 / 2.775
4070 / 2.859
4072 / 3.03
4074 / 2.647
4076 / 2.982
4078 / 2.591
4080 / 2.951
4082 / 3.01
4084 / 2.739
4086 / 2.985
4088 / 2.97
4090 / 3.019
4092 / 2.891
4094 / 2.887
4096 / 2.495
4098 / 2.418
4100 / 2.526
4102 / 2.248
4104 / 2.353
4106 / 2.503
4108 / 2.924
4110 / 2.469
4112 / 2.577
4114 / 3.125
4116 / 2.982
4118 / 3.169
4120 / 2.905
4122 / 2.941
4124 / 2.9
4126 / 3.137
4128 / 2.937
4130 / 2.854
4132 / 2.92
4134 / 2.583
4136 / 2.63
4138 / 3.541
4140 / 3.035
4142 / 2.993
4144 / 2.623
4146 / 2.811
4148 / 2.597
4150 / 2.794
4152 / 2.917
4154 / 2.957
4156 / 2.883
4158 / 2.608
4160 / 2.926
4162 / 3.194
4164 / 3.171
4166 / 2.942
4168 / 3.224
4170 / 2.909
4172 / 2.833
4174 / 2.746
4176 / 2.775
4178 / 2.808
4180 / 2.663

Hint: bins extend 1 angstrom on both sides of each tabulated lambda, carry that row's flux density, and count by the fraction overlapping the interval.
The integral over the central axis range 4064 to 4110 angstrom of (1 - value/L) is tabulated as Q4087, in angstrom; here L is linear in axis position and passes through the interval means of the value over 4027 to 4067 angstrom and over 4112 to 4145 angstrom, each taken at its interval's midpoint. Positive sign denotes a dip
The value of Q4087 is 3.8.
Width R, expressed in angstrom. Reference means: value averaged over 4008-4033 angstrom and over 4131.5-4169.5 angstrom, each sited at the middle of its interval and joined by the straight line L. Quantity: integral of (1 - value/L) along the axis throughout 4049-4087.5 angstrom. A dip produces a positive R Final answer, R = 1.3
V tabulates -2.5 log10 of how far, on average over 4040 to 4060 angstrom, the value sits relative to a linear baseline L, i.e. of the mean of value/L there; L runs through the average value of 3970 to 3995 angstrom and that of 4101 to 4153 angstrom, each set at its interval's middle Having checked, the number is -0.16 mag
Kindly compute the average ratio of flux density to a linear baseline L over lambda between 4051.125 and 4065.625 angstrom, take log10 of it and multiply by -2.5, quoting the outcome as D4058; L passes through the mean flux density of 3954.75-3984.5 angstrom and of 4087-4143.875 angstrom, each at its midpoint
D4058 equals -0.19 mag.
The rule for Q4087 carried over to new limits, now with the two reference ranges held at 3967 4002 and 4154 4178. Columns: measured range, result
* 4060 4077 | -1.2 angstrom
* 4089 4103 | 0.6 angstrom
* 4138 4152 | 0.0 angstrom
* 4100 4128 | 0.2 angstrom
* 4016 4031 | -3.0 angstrom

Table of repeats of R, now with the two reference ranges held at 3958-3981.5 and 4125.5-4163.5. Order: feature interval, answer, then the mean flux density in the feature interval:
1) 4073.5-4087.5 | -1.9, 2.86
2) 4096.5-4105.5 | 0.8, 2.4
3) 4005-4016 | -3.7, 2.81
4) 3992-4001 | -4.6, 3.04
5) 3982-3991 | -3.6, 2.75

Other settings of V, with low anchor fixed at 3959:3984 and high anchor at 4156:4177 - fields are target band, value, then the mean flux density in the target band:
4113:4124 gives -0.124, 3.01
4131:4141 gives -0.063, 2.94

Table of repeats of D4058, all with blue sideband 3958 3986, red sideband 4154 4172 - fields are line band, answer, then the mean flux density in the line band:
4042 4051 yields -0.25 mag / 3.01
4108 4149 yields -0.03 mag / 2.89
